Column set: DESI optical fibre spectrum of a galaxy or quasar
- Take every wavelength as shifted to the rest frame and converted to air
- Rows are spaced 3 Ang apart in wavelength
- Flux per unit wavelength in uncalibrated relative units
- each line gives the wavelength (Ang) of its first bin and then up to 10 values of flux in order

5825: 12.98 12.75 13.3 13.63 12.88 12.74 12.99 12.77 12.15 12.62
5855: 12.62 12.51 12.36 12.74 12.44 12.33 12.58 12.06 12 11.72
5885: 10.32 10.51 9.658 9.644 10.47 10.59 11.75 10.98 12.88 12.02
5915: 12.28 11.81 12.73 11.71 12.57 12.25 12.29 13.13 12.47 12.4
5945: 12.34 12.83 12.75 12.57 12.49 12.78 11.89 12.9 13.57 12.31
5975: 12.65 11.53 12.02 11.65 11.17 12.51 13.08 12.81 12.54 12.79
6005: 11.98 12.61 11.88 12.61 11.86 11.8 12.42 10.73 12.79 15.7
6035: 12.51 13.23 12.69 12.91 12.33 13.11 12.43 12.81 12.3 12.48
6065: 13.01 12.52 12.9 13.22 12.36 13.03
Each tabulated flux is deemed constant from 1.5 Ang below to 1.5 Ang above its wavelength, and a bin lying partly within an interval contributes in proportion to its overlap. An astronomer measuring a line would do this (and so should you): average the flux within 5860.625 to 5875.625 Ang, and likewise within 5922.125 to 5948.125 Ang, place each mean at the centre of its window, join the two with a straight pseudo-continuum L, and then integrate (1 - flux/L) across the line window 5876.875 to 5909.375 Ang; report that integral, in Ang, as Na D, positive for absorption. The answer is 4.02 Ang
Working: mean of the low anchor 12.5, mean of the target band 10.9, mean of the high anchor 12.4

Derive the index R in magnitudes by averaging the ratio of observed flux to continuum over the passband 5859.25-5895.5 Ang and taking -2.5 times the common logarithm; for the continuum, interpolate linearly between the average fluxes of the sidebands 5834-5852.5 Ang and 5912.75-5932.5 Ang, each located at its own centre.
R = 0.091 mag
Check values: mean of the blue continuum 12.8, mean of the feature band 11.5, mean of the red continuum 12.2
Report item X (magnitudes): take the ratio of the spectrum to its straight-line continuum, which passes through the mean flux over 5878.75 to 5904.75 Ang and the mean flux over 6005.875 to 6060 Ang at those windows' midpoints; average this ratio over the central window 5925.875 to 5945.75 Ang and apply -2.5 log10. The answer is -0.112 mag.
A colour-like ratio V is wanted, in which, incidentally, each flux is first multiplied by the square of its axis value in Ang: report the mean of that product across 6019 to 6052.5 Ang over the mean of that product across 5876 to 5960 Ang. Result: 1.1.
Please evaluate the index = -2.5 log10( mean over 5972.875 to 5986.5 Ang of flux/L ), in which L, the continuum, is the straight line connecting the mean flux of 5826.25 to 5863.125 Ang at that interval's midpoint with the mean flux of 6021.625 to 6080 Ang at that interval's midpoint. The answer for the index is 0.07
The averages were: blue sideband 12.8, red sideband 12.8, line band 11.9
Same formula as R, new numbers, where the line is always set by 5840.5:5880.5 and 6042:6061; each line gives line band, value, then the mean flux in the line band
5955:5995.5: 0.02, 12.4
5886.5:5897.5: 0.24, 10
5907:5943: 0.02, 12.4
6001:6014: 0.02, 12.3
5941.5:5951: 0.00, 12.6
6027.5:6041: -0.07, 13.5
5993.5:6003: -0.01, 12.7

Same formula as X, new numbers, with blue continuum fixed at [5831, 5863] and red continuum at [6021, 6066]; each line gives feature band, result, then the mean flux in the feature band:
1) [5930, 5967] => 0.02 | 12.6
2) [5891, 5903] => 0.23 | 10.4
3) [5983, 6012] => 0.04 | 12.3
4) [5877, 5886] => 0.12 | 11.4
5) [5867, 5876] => 0.03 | 12.4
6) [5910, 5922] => 0.05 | 12.2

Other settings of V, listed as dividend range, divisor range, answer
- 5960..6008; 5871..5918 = 1.13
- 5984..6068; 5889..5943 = 1.11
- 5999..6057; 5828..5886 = 1.07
